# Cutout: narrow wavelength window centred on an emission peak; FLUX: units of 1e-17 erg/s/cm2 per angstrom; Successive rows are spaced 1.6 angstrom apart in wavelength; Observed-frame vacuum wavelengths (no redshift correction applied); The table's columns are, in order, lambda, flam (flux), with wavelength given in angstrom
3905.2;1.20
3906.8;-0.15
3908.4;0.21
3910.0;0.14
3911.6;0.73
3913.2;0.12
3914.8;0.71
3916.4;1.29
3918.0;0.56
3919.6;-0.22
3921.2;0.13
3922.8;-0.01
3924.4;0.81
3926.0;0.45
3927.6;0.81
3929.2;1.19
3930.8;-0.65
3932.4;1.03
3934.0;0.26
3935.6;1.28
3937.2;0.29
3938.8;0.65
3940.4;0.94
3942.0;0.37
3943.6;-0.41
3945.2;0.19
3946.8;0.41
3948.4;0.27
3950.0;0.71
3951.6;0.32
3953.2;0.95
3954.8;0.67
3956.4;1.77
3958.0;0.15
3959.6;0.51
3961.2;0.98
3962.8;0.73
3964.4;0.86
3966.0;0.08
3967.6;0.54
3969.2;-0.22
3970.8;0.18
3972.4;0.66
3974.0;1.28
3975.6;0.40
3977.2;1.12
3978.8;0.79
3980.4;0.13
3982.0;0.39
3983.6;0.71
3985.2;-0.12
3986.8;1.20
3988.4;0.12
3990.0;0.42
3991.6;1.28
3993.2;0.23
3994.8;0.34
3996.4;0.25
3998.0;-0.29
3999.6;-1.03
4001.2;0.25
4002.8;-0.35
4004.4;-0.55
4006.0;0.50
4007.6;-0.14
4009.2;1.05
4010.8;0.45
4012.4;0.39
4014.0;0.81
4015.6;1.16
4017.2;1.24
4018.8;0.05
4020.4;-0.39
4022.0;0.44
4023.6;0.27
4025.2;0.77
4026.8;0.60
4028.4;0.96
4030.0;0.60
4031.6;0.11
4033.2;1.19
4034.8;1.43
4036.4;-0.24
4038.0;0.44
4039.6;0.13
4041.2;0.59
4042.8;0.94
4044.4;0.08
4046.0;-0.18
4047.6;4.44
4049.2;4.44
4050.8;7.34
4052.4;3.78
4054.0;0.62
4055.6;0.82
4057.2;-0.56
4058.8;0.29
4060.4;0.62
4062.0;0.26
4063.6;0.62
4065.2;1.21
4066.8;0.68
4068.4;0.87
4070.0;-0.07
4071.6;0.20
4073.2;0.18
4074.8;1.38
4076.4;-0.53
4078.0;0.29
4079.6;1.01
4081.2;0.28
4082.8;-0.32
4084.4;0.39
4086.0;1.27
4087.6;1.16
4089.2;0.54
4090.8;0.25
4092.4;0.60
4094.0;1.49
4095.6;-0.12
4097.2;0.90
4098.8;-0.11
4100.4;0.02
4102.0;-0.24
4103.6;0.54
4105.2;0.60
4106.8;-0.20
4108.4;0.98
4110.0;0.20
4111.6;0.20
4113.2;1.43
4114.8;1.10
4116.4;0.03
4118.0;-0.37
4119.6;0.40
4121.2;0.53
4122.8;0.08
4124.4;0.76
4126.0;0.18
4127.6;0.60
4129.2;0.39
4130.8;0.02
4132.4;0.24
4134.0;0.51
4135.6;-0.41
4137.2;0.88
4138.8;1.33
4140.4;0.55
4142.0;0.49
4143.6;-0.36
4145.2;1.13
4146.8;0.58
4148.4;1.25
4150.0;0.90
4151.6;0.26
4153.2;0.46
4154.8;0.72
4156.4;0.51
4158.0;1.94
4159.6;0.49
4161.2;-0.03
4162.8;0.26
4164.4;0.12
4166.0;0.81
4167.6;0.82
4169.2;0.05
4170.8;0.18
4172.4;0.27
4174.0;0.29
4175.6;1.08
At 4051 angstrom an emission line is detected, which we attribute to [O II]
